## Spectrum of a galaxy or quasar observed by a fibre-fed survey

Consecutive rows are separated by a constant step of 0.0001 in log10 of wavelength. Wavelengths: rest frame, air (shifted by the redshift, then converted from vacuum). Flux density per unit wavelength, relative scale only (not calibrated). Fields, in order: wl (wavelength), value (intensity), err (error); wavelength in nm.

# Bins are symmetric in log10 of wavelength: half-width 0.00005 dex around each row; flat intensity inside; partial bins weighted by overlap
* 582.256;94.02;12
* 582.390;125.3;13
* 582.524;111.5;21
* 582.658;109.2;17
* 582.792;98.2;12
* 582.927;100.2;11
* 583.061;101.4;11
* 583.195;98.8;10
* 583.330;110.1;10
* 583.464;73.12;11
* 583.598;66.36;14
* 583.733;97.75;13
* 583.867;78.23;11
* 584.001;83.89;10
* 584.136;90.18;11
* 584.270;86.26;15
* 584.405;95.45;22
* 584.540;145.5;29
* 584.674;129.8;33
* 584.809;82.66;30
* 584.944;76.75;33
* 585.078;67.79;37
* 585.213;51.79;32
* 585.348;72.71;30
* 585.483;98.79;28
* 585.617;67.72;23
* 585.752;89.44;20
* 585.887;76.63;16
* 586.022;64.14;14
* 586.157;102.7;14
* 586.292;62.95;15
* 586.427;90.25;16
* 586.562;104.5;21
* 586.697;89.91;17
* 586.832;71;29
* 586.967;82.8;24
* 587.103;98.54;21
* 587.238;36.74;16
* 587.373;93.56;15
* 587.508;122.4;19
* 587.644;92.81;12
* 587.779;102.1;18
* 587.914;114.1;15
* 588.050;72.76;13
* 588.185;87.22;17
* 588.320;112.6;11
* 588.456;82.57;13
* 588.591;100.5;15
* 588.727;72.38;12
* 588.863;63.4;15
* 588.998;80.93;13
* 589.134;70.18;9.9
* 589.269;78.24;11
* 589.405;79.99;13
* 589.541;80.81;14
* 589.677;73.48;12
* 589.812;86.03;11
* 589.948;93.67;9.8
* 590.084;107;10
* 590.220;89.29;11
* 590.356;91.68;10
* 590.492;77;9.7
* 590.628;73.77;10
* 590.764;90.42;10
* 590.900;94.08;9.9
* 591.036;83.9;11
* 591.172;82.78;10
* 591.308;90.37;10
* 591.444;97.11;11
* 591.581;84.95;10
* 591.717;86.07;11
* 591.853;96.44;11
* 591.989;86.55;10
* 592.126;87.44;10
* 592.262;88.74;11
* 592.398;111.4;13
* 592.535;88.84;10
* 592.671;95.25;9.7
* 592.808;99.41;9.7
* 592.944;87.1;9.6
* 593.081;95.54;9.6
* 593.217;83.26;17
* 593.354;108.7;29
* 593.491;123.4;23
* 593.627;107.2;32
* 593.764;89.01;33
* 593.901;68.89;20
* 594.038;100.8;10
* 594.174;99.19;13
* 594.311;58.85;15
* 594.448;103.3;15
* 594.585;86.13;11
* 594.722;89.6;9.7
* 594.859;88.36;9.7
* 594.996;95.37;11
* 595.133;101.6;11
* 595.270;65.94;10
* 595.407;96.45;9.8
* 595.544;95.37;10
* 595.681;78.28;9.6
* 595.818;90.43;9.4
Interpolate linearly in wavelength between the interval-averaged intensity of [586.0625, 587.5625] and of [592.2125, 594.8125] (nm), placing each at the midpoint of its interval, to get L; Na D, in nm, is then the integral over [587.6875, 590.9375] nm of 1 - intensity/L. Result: 0.09 nm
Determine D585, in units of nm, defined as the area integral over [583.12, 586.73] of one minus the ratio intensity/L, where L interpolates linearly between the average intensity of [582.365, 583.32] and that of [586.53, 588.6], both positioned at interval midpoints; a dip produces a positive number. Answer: 0.44 nm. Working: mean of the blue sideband 106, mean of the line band 87.2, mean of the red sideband 91.1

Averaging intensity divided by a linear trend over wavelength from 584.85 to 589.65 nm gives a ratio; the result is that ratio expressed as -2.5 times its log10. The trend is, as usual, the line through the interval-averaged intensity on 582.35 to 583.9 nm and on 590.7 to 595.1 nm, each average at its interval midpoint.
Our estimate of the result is 0.15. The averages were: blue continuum 97.4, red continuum 92.2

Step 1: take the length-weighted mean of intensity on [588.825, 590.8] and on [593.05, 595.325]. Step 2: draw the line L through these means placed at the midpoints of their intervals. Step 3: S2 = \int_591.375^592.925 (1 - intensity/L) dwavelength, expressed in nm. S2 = -0.089 nm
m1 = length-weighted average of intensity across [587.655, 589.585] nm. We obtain 85.8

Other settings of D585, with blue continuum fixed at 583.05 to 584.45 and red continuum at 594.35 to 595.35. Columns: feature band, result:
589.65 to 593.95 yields -0.12 nm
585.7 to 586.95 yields 0.08 nm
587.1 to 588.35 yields -0.05 nm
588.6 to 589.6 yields 0.14 nm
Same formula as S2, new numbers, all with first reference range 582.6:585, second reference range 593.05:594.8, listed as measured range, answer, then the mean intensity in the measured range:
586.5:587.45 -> 0.12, 82.7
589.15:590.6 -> 0.15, 84.8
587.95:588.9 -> 0.09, 86.1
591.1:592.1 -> 0.05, 89.1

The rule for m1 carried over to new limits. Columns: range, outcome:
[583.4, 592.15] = 86.4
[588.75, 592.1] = 84.8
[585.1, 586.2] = 77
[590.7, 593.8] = 93.9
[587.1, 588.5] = 92.2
